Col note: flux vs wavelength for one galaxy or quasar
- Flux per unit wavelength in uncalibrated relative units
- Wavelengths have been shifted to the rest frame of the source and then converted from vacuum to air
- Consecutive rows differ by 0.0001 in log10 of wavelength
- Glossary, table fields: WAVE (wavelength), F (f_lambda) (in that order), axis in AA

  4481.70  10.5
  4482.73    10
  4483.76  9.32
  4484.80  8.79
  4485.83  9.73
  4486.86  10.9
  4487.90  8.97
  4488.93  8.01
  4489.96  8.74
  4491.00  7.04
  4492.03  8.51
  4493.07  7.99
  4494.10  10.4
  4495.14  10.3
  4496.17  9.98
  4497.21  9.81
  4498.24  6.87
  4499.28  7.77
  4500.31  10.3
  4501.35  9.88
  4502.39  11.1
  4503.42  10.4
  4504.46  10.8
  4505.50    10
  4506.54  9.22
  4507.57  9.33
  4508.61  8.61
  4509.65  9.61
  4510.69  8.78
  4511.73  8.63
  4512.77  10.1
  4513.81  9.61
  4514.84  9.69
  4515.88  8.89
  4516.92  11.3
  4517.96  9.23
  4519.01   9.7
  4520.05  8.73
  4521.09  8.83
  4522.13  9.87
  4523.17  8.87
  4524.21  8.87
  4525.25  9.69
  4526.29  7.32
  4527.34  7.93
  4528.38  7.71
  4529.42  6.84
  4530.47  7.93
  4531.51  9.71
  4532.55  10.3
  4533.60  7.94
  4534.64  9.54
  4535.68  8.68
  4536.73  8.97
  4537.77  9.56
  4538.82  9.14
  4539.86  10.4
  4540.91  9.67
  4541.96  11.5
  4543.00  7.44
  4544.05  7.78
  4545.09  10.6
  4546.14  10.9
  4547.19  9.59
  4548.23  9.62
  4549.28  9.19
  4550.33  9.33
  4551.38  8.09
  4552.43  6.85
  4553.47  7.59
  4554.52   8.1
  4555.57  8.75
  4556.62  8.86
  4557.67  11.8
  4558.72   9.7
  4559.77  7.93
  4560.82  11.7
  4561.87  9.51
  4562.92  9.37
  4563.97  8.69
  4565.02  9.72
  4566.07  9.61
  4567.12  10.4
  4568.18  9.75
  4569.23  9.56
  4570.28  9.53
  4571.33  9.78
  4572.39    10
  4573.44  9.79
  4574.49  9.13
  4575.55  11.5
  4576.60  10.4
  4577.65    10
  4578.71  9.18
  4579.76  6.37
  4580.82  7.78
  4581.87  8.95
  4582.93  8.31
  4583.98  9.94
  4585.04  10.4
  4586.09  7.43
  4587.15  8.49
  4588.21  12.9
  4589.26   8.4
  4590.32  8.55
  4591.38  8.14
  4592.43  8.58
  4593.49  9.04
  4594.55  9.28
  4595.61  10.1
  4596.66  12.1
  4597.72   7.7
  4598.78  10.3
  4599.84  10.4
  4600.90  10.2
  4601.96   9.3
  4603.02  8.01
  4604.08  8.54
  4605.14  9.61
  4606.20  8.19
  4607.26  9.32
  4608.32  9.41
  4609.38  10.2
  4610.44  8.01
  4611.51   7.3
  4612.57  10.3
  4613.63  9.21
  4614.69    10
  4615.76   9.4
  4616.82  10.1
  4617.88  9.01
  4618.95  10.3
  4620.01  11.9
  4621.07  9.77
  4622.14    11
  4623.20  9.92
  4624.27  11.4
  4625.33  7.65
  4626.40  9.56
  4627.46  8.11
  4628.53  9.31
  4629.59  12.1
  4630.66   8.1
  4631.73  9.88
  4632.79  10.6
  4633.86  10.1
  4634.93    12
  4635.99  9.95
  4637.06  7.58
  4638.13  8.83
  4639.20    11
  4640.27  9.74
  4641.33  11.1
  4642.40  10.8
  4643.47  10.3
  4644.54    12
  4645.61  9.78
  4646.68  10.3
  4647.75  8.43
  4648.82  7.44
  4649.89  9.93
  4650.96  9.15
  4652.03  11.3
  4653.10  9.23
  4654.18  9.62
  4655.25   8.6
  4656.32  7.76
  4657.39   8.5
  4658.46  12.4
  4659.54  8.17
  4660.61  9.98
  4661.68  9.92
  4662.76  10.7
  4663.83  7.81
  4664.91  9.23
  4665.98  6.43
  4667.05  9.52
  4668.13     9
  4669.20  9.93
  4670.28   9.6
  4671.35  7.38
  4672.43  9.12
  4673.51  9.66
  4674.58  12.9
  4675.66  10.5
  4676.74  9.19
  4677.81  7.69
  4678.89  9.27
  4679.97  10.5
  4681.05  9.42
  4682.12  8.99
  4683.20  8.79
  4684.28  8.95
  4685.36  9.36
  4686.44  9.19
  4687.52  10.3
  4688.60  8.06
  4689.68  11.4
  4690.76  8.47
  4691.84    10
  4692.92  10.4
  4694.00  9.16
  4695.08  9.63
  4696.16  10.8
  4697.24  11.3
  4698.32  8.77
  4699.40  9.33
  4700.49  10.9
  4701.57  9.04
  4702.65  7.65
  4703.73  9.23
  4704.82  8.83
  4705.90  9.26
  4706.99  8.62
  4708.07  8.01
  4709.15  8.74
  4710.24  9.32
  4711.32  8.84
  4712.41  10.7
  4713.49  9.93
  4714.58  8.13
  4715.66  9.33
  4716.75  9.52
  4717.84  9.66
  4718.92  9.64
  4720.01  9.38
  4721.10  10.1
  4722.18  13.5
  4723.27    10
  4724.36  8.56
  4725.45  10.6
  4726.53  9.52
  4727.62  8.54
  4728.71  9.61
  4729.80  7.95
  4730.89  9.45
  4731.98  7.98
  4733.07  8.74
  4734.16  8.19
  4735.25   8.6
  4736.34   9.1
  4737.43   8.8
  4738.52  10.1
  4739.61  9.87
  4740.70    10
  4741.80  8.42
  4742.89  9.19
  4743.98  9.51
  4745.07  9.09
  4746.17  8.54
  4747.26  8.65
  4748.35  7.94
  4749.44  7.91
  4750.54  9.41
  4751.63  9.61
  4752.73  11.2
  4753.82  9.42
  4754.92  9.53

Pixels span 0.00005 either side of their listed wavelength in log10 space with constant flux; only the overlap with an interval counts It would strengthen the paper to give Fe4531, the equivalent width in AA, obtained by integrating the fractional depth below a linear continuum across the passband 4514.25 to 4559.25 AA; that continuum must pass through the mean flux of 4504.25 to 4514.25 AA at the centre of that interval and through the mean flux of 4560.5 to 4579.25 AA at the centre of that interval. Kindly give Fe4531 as 2.43 AA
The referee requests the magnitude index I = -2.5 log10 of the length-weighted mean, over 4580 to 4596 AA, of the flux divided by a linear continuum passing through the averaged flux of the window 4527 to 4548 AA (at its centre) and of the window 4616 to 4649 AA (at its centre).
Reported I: 0.06 mag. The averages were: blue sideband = 9.13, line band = 9.03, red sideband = 9.96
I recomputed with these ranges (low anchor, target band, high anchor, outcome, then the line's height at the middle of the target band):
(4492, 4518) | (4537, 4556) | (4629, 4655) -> 0.06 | 9.66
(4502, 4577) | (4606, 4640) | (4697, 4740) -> -0.04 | 9.34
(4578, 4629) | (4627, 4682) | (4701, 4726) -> -0.03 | 9.37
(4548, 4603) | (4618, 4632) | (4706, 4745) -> -0.06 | 9.33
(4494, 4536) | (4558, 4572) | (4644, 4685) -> -0.04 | 9.29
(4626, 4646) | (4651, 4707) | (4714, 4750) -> 0.03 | 9.68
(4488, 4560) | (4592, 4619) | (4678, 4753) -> -0.02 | 9.23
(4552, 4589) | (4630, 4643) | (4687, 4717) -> -0.07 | 9.39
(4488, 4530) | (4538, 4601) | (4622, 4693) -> -0.01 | 9.32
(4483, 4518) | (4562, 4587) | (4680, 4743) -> 0.00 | 9.38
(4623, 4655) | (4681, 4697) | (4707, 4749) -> -0.01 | 9.5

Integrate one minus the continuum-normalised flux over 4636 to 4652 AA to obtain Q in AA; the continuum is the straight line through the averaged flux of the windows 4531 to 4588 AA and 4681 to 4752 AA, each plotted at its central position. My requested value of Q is -0.8 AA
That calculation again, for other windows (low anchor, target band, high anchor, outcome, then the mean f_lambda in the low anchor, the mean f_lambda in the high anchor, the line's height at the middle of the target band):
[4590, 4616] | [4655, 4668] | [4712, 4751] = 0.2 AA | 9.25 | 9.28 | 9.26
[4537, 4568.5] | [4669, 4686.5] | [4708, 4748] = -0.2 AA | 9.36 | 9.3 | 9.32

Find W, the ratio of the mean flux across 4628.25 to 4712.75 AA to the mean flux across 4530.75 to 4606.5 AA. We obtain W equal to 1.02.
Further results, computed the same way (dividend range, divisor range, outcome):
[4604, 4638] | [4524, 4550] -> 1.06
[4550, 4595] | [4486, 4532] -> 1.01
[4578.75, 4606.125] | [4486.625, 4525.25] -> 0.98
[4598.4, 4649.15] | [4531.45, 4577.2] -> 1.03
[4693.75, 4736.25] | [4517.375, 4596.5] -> 1.02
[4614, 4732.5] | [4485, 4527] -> 1.03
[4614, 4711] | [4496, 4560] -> 1.04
